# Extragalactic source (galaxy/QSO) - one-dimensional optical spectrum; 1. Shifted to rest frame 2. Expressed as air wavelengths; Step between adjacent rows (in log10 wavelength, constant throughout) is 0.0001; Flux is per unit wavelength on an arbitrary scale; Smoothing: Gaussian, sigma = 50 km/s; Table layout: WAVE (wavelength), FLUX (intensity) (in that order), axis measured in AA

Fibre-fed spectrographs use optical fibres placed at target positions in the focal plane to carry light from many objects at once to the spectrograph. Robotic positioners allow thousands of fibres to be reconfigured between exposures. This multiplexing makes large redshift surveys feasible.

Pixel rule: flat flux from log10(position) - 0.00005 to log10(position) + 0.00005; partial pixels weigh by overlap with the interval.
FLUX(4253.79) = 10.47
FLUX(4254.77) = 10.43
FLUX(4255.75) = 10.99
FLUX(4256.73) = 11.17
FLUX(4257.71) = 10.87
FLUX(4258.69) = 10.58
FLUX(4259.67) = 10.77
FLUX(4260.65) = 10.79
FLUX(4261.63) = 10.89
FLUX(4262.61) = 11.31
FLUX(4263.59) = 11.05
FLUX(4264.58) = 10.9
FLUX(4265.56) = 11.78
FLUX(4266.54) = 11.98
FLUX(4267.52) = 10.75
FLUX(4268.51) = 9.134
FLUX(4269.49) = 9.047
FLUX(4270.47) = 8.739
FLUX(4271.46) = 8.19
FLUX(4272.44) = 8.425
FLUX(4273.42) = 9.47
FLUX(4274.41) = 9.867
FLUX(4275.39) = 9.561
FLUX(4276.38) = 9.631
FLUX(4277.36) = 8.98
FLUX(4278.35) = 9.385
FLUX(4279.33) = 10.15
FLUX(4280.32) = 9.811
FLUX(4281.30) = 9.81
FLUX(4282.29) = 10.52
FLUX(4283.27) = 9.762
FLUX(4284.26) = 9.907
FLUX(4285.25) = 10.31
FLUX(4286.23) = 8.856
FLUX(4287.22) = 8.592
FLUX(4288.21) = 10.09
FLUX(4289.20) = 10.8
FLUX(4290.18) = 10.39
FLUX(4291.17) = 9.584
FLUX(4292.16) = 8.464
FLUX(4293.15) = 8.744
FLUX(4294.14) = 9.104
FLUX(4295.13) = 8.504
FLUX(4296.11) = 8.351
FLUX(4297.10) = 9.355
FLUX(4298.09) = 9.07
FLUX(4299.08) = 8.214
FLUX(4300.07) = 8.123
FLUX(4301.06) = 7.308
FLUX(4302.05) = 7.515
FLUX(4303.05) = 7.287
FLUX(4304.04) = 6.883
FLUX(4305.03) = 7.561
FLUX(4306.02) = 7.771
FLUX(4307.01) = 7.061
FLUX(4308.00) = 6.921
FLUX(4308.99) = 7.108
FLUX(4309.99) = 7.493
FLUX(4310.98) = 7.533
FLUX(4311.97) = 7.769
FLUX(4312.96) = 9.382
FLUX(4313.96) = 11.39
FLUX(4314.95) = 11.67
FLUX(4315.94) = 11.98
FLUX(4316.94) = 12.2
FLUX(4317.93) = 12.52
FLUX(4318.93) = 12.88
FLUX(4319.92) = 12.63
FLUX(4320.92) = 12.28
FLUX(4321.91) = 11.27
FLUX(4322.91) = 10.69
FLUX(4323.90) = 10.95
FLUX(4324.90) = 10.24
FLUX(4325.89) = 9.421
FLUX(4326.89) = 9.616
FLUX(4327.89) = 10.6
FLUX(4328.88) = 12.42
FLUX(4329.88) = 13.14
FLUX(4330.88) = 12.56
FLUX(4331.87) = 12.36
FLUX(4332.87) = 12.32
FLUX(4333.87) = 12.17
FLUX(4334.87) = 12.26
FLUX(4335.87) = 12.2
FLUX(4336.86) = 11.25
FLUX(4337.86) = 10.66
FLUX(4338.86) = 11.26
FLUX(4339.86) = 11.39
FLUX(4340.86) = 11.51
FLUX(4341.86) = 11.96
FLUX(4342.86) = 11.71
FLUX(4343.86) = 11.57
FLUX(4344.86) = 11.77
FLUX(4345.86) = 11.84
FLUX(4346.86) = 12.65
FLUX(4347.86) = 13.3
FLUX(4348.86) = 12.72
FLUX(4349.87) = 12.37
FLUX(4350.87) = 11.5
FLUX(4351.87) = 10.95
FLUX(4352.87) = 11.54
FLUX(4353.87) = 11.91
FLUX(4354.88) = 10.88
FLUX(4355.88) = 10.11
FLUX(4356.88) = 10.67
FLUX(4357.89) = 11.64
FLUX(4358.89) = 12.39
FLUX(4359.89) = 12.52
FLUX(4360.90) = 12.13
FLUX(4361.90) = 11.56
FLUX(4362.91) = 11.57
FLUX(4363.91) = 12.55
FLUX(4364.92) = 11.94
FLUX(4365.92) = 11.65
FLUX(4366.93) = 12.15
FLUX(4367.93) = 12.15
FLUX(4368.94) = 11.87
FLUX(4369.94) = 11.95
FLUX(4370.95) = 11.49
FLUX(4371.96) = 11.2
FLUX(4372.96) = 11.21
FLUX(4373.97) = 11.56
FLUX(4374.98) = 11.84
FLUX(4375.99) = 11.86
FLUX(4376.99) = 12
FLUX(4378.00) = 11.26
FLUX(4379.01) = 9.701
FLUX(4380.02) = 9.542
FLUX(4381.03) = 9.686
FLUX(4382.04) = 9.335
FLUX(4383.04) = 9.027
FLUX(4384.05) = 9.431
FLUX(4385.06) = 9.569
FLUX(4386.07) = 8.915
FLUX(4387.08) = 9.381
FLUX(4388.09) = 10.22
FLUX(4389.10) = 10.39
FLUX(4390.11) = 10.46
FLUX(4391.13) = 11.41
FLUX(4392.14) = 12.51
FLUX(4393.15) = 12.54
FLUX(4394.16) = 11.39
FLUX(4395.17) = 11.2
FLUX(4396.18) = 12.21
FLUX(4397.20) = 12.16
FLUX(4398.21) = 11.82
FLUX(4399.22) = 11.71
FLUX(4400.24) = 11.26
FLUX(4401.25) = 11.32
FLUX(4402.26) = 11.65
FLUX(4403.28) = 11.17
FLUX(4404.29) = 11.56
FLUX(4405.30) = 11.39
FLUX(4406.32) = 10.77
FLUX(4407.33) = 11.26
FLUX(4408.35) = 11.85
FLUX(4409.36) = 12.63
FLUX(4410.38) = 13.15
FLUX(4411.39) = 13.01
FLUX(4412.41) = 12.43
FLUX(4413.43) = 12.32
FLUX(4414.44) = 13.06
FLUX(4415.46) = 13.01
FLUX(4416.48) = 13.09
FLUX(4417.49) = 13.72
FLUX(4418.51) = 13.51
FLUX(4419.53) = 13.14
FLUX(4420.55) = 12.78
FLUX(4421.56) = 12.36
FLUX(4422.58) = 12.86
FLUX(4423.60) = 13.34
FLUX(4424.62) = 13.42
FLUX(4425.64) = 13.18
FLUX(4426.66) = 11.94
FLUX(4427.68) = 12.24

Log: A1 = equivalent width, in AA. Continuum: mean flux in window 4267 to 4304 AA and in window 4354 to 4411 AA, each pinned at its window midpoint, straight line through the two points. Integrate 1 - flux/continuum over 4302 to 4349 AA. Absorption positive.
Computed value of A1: -3.08 AA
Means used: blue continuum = 9.16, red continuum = 11.3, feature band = 10.7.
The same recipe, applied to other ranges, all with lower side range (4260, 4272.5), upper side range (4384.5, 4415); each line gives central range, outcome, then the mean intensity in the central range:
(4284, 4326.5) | 5.00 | 9.4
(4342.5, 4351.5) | -0.92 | 12.1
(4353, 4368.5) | -0.80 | 11.7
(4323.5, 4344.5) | -1.16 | 11.5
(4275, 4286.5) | 0.76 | 9.74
